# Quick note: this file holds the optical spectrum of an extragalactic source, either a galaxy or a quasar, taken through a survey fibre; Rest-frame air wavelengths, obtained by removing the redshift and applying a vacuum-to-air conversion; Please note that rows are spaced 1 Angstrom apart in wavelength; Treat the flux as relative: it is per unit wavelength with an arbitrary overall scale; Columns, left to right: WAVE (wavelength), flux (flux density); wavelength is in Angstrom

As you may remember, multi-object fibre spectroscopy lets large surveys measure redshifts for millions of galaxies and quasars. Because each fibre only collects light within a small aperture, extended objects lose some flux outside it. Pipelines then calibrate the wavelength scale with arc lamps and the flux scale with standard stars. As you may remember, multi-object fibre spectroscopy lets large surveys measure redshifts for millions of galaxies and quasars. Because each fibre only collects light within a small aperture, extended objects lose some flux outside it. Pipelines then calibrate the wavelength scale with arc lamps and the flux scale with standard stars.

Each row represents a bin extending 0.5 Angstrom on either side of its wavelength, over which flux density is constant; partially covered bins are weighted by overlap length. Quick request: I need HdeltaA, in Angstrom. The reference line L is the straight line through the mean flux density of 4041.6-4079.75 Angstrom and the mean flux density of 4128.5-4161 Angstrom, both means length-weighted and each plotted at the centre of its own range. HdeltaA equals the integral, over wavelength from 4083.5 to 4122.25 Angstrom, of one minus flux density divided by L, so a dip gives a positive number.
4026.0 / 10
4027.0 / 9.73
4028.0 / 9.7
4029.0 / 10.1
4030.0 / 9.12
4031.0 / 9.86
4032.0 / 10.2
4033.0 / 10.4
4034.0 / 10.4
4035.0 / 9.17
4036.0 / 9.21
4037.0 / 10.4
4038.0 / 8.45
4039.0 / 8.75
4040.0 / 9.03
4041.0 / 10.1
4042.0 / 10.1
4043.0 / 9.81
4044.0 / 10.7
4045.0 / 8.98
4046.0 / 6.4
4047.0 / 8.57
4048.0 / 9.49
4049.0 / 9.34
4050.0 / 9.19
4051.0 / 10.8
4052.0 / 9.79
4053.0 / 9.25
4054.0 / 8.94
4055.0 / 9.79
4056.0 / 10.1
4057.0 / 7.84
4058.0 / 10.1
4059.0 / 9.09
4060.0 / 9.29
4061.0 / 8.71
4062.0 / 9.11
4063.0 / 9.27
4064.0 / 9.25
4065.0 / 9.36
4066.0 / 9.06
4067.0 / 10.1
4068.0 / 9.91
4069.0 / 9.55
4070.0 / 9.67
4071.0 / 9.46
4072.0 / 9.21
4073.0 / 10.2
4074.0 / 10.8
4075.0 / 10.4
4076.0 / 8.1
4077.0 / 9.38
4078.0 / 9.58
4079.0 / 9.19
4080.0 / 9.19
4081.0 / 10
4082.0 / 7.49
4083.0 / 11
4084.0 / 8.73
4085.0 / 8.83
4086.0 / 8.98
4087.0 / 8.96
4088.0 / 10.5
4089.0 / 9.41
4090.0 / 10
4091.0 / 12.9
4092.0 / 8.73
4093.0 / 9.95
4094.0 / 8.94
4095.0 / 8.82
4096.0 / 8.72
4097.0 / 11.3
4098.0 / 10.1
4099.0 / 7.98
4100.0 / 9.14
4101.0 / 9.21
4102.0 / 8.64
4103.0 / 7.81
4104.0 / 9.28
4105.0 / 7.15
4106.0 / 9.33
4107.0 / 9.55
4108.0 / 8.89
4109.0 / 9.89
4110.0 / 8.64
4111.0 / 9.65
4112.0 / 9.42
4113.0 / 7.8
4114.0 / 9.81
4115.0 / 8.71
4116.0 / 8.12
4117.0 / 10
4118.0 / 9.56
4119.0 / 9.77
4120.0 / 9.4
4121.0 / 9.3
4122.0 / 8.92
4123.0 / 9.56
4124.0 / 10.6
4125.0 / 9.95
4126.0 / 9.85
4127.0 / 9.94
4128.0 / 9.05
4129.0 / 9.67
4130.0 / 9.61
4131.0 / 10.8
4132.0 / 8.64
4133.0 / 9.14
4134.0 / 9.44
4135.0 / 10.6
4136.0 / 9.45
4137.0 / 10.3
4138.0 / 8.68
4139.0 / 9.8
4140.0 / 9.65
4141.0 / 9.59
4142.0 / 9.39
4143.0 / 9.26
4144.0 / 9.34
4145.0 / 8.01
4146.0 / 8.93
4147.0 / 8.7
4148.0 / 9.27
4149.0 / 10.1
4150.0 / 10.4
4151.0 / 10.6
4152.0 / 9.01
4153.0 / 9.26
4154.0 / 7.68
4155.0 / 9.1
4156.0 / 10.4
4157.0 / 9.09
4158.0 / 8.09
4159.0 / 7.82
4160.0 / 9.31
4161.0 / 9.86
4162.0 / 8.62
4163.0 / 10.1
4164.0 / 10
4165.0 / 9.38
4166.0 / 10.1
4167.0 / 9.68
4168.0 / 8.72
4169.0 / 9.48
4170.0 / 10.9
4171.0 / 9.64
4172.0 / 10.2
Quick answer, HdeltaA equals 0.5 Angstrom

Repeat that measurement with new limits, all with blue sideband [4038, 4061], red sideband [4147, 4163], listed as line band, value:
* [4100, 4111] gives 0.5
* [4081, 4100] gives -0.5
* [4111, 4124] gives 0.0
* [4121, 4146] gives -0.7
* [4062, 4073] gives -0.2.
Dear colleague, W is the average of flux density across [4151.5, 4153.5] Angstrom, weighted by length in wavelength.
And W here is 9.13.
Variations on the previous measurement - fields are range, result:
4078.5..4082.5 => 8.97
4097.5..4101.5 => 9.11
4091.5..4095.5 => 9.11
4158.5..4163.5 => 9.14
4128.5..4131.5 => 10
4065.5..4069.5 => 9.66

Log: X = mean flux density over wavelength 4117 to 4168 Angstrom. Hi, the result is 9.45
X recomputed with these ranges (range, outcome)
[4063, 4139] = 9.43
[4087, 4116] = 9.27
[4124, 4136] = 9.73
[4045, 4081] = 9.36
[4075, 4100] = 9.46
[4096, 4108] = 9.02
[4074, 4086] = 9.31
